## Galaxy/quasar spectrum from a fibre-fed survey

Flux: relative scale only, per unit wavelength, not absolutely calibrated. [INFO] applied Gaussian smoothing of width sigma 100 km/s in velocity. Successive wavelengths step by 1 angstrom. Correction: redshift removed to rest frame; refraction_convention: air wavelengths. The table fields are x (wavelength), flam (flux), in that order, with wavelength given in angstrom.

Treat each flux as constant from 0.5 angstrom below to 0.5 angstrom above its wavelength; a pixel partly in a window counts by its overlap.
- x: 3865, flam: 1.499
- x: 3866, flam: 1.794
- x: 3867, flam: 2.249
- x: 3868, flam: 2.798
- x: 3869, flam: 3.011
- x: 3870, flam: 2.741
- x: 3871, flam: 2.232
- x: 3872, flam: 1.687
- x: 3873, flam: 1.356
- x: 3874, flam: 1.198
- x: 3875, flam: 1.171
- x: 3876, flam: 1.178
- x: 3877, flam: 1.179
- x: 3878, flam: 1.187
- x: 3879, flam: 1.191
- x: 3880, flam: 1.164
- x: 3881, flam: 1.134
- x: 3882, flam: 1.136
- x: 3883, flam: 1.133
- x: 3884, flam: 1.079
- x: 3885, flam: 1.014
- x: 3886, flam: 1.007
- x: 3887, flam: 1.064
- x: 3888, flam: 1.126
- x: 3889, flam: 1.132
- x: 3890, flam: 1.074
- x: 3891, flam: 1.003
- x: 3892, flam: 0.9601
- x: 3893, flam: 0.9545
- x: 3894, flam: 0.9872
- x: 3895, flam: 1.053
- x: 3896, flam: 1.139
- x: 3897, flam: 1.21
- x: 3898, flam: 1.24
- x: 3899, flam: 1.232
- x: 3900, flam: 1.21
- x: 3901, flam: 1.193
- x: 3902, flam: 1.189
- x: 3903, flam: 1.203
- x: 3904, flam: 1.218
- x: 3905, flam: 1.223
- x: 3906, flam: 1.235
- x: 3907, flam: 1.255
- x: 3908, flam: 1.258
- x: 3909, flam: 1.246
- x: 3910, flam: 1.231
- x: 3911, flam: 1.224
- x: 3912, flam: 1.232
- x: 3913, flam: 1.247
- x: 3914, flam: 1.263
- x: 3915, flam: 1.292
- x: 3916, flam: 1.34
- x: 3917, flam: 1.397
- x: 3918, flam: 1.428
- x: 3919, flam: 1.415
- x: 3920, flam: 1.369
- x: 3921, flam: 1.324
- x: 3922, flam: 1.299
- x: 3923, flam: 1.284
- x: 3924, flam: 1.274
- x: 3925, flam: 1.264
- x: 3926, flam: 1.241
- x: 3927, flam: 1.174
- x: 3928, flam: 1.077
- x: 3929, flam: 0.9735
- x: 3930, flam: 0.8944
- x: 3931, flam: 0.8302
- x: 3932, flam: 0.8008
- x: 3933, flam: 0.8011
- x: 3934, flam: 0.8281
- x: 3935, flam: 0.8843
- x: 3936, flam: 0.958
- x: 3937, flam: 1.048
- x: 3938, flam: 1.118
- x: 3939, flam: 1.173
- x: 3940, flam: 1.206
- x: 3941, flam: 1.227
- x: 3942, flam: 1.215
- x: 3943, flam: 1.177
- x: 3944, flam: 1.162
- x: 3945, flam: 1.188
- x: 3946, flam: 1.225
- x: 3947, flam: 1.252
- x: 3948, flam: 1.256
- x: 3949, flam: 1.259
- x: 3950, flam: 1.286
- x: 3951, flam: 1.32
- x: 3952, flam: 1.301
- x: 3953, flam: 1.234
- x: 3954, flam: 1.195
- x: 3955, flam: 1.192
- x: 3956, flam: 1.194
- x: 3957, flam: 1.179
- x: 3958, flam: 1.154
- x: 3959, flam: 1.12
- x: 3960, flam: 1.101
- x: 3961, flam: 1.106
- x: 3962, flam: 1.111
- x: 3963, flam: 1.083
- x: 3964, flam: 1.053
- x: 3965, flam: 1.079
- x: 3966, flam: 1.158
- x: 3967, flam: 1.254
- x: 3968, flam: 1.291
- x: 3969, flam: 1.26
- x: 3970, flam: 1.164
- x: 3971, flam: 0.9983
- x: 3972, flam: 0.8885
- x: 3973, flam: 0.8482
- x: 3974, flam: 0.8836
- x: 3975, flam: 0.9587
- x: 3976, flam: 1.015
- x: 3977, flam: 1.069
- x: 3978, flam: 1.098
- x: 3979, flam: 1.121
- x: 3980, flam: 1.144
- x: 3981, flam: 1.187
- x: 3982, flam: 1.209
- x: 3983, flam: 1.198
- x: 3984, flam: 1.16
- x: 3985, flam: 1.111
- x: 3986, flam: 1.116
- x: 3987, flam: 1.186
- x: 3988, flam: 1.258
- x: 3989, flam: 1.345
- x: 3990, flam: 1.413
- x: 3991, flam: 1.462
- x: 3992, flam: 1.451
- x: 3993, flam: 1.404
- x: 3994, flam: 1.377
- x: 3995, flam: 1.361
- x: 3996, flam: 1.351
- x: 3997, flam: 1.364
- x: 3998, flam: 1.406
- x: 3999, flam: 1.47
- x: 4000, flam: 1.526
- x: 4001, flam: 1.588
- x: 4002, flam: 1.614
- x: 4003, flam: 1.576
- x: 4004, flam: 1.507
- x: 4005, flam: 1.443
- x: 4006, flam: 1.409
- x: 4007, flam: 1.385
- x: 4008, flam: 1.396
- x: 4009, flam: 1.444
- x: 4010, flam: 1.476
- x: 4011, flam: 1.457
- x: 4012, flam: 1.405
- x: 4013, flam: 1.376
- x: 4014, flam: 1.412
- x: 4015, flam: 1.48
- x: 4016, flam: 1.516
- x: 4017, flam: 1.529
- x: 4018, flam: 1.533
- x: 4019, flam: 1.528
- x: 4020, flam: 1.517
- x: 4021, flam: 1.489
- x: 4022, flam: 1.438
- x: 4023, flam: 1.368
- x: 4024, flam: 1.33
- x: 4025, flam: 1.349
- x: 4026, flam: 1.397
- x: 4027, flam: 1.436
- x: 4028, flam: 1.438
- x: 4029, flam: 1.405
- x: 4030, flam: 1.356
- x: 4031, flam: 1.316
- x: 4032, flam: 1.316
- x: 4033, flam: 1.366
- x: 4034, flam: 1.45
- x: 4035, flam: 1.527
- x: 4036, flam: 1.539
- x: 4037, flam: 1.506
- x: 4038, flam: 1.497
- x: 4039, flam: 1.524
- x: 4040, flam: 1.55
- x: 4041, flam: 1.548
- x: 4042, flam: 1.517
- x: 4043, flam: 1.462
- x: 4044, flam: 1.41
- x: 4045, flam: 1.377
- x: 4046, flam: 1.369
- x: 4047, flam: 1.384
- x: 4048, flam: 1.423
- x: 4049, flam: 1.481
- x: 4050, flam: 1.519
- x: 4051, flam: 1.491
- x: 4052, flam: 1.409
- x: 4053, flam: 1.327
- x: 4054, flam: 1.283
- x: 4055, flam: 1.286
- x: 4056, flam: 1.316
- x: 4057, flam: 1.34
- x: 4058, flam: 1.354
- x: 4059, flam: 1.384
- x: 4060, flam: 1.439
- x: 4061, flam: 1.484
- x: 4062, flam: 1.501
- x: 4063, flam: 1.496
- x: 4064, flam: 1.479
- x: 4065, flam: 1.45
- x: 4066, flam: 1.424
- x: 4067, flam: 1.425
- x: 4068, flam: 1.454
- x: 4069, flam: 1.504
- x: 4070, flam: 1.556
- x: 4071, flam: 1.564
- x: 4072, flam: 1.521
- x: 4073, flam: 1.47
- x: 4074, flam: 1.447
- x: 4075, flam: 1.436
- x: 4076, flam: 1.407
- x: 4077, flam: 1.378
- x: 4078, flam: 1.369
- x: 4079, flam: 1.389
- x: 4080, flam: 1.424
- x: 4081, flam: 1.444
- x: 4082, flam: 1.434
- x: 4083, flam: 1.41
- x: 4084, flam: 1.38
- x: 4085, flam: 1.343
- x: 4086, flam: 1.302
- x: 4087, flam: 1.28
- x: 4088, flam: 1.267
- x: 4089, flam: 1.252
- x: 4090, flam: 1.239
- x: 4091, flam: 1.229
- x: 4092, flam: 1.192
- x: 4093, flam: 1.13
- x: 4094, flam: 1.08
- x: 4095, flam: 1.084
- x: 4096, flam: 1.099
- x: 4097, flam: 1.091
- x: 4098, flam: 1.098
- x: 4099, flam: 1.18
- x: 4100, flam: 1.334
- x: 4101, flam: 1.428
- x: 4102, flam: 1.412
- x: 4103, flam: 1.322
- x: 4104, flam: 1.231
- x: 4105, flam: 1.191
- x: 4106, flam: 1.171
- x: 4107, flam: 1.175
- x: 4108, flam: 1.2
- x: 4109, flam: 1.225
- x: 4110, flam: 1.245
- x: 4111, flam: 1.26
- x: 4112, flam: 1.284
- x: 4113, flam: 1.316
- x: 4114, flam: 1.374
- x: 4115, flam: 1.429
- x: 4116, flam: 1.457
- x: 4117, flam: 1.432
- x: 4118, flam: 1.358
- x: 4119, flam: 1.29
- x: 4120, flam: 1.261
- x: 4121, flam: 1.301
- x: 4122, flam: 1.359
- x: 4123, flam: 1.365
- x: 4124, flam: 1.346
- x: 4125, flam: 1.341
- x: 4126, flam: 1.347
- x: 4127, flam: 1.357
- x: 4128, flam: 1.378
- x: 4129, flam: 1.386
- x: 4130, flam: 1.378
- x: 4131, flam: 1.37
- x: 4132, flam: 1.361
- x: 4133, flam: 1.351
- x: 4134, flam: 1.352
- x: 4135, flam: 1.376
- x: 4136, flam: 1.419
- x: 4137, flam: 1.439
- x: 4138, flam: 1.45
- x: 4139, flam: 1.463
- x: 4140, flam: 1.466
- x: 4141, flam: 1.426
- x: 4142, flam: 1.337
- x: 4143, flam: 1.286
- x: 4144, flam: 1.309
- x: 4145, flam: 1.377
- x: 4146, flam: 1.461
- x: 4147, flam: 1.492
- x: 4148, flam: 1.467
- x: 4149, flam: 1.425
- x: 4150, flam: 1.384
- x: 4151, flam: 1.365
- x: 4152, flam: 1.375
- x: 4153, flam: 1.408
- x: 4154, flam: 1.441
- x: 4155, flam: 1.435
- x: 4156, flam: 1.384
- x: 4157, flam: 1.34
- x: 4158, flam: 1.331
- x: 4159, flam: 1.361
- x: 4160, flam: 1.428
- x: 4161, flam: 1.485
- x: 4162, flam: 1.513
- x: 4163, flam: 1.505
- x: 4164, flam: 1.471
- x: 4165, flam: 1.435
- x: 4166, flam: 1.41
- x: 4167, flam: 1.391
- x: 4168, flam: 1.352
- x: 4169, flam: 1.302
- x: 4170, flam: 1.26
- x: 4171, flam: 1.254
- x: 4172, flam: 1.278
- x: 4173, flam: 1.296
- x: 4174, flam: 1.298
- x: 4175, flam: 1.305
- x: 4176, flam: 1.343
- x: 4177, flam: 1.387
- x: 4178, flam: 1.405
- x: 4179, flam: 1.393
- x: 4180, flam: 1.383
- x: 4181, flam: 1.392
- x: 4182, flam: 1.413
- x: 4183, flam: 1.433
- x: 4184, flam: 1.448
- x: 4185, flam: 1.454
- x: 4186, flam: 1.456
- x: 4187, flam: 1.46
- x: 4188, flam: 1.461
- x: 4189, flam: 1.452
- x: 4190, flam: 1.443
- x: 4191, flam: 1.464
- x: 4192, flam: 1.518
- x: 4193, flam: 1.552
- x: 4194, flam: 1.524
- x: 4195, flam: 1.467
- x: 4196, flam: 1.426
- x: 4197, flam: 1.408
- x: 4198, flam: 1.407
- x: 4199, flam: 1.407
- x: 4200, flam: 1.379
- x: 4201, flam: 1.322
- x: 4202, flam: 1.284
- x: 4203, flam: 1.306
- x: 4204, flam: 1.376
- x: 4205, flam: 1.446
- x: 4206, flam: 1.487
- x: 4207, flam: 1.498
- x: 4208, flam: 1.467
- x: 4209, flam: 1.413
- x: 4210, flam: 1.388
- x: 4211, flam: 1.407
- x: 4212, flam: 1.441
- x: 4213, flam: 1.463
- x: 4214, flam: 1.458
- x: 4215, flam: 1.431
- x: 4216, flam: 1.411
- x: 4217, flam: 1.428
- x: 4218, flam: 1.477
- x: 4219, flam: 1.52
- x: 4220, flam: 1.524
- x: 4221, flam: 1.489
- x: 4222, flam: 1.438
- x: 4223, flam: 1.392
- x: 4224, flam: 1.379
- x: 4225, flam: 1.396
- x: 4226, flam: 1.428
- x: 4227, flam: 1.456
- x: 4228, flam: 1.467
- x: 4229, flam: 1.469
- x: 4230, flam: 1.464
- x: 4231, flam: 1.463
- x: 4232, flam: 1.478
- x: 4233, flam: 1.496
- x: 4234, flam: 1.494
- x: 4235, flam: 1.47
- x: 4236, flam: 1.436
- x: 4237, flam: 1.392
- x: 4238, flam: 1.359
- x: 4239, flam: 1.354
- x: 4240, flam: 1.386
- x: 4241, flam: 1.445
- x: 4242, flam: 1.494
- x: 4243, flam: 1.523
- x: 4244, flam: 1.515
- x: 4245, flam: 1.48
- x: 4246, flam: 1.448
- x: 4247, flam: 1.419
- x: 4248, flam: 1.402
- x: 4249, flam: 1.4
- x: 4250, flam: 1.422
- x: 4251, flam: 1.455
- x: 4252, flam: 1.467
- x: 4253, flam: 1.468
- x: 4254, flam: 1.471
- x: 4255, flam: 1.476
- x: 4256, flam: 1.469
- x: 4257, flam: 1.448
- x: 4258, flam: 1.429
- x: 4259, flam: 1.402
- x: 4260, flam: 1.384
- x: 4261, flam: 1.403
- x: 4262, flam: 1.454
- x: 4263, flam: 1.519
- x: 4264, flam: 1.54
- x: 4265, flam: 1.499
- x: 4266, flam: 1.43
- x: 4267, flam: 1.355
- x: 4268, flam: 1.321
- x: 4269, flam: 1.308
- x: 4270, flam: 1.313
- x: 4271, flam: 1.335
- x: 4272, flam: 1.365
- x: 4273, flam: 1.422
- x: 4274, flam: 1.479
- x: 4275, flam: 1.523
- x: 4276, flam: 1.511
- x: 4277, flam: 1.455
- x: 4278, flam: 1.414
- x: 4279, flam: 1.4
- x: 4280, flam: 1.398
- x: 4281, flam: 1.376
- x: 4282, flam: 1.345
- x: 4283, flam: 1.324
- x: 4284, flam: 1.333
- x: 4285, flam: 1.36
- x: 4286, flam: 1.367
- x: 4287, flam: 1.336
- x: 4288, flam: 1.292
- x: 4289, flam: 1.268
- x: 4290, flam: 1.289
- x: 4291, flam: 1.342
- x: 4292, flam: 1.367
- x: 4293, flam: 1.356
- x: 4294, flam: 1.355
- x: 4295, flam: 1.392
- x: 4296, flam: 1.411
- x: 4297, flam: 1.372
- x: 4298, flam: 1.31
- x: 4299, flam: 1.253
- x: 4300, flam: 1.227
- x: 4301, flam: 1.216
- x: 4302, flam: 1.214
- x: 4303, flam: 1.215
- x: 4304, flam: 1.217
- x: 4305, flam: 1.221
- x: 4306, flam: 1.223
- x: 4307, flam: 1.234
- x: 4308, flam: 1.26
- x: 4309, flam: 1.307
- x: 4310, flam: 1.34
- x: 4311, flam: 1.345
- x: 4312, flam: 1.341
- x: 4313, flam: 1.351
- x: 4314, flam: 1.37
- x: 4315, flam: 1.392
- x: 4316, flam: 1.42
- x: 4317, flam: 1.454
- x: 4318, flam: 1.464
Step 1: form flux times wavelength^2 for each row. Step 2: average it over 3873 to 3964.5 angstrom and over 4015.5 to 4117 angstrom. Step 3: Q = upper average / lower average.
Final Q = 1.28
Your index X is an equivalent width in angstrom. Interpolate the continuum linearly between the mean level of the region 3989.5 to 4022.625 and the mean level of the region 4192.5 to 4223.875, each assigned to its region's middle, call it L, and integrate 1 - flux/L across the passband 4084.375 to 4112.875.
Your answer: 4.3 angstrom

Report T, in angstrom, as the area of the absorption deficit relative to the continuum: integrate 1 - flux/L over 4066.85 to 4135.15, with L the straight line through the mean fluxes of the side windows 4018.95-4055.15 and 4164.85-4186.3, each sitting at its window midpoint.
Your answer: 3.6 angstrom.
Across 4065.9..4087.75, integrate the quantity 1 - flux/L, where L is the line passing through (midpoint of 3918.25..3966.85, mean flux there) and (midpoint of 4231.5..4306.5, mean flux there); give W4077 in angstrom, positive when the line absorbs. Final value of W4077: -3.1 angstrom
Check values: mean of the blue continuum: 1.15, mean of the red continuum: 1.39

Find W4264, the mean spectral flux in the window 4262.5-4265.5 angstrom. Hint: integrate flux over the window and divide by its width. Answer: 1.52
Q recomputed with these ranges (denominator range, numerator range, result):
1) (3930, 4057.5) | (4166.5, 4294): 1.23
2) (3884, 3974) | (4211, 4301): 1.44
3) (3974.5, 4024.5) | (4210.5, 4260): 1.19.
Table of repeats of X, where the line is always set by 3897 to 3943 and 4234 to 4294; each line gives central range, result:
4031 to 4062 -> -4.0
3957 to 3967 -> 0.7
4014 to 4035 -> -3.0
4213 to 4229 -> -0.8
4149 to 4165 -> -0.9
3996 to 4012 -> -3.0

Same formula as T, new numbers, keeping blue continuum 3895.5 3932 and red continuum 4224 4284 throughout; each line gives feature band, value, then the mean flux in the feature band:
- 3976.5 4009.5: -1.77 angstrom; 1.34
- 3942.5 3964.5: 0.99 angstrom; 1.19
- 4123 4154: -0.70 angstrom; 1.39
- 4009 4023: -2.02 angstrom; 1.47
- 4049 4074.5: -2.45 angstrom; 1.44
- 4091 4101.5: 1.25 angstrom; 1.17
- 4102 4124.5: 0.70 angstrom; 1.3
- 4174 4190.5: -0.29 angstrom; 1.41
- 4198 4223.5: -0.39 angstrom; 1.43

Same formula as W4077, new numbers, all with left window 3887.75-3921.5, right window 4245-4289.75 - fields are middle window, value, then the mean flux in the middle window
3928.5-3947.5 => 2.7 angstrom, 1.05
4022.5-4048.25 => -3.0 angstrom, 1.43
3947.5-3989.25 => 3.3 angstrom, 1.15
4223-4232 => -0.3 angstrom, 1.44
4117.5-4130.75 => -0.1 angstrom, 1.34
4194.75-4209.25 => -0.3 angstrom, 1.41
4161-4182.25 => -0.3 angstrom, 1.37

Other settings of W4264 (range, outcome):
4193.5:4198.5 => 1.45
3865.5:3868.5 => 2.28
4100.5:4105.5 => 1.32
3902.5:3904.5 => 1.21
